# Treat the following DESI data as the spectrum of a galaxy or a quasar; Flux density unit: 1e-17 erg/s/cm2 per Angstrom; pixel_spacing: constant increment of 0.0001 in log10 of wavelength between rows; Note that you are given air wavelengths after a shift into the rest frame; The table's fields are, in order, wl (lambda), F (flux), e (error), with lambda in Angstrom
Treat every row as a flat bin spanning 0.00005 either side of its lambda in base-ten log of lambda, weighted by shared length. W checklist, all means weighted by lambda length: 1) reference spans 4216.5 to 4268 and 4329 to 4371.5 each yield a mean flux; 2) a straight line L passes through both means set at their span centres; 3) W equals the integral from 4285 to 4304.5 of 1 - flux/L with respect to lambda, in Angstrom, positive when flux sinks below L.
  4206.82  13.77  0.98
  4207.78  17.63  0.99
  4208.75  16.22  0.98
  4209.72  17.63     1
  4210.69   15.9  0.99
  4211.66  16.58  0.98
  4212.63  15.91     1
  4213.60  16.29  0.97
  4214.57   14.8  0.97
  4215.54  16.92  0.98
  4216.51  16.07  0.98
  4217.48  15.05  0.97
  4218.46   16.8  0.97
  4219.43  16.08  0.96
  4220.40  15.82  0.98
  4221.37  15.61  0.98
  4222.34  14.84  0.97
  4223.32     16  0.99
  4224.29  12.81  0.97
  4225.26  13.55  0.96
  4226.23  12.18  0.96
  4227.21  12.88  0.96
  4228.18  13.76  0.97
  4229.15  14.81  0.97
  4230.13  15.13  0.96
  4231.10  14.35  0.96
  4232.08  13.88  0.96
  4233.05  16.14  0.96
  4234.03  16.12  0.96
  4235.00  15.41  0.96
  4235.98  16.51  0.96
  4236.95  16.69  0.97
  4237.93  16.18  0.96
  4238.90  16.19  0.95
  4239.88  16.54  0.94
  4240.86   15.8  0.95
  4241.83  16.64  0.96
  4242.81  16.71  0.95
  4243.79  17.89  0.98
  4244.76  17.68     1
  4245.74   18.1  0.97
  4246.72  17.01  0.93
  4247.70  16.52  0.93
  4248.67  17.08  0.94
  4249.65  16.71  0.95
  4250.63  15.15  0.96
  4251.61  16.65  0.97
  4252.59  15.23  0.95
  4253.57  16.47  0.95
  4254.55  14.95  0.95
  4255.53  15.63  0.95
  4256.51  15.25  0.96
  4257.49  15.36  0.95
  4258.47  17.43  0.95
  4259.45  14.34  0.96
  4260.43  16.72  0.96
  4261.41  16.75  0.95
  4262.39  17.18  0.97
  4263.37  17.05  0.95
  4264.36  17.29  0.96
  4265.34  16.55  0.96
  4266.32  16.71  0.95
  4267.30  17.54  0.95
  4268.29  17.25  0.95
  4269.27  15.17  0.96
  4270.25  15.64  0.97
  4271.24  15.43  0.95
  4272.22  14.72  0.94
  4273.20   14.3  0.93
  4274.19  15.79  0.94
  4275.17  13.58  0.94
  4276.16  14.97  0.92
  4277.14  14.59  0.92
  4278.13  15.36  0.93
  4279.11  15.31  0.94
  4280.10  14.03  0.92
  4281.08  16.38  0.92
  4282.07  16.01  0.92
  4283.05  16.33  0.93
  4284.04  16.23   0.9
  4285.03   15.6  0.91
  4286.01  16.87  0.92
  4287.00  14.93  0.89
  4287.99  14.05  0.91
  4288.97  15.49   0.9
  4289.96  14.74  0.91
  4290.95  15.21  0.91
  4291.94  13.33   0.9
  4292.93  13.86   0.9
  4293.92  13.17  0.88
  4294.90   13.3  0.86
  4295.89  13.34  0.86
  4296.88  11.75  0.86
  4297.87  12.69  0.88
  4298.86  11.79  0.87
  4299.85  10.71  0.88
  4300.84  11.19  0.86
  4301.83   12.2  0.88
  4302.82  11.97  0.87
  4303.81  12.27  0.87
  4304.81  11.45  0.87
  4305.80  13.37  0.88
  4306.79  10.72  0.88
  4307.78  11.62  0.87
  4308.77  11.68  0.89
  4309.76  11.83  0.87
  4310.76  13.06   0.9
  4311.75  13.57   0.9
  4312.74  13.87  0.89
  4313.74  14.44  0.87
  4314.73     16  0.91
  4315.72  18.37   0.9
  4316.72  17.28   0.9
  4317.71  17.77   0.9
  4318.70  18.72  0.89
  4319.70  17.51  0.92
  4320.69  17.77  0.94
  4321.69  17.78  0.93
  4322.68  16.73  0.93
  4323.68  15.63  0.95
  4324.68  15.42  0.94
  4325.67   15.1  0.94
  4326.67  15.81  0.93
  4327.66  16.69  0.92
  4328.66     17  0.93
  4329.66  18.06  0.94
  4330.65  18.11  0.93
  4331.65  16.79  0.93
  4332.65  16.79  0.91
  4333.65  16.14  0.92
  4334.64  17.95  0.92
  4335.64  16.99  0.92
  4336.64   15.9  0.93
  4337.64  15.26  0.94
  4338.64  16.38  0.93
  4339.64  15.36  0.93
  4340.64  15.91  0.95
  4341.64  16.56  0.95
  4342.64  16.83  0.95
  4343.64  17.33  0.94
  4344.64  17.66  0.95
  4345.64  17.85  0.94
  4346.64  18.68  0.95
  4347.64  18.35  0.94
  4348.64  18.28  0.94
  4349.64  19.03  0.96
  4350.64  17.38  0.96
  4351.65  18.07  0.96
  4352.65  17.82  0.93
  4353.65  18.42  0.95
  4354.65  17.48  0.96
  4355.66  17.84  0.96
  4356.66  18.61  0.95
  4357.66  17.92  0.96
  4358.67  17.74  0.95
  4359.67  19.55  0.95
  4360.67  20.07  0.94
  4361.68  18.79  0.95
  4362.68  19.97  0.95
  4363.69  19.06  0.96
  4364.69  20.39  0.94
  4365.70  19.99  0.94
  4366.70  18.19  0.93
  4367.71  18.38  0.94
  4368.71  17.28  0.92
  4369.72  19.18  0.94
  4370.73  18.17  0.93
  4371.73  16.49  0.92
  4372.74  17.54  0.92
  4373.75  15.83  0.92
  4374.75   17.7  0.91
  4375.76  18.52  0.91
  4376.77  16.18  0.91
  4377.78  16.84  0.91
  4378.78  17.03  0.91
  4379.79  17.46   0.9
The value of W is 4.0 Angstrom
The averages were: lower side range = 15.9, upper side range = 17.9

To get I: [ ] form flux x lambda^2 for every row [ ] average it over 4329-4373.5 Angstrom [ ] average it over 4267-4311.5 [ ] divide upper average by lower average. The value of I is 1.31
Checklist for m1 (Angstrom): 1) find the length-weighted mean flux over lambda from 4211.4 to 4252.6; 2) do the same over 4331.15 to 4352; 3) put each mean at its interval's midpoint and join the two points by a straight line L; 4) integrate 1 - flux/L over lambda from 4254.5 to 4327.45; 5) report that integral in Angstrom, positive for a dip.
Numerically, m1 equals 6.9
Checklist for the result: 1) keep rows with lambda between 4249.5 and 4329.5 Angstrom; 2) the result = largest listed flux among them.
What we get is 18.72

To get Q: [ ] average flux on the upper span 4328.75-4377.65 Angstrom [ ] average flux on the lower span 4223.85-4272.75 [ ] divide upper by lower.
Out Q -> 1.12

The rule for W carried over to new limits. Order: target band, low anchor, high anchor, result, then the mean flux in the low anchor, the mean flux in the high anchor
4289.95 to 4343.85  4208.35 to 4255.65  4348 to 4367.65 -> 8.6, 15.8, 18.7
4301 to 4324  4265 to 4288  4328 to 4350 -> 2.7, 15.6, 17.1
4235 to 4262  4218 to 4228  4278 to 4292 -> -2.6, 14.6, 15.4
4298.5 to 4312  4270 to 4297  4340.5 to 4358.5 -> 3.3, 14.8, 17.8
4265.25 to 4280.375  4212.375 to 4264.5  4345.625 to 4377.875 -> 1.0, 15.8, 18.3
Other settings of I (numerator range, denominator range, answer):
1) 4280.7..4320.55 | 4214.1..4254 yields 0.93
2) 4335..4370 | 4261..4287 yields 1.17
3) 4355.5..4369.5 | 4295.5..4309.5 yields 1.63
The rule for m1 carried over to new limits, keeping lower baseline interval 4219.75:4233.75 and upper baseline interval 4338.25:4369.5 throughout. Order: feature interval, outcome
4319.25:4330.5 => 0.4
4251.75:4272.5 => -0.9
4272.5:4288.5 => 0.7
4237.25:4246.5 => -1.2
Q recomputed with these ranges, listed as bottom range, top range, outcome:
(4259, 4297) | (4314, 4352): 1.11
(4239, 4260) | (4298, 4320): 0.84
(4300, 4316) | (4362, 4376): 1.43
